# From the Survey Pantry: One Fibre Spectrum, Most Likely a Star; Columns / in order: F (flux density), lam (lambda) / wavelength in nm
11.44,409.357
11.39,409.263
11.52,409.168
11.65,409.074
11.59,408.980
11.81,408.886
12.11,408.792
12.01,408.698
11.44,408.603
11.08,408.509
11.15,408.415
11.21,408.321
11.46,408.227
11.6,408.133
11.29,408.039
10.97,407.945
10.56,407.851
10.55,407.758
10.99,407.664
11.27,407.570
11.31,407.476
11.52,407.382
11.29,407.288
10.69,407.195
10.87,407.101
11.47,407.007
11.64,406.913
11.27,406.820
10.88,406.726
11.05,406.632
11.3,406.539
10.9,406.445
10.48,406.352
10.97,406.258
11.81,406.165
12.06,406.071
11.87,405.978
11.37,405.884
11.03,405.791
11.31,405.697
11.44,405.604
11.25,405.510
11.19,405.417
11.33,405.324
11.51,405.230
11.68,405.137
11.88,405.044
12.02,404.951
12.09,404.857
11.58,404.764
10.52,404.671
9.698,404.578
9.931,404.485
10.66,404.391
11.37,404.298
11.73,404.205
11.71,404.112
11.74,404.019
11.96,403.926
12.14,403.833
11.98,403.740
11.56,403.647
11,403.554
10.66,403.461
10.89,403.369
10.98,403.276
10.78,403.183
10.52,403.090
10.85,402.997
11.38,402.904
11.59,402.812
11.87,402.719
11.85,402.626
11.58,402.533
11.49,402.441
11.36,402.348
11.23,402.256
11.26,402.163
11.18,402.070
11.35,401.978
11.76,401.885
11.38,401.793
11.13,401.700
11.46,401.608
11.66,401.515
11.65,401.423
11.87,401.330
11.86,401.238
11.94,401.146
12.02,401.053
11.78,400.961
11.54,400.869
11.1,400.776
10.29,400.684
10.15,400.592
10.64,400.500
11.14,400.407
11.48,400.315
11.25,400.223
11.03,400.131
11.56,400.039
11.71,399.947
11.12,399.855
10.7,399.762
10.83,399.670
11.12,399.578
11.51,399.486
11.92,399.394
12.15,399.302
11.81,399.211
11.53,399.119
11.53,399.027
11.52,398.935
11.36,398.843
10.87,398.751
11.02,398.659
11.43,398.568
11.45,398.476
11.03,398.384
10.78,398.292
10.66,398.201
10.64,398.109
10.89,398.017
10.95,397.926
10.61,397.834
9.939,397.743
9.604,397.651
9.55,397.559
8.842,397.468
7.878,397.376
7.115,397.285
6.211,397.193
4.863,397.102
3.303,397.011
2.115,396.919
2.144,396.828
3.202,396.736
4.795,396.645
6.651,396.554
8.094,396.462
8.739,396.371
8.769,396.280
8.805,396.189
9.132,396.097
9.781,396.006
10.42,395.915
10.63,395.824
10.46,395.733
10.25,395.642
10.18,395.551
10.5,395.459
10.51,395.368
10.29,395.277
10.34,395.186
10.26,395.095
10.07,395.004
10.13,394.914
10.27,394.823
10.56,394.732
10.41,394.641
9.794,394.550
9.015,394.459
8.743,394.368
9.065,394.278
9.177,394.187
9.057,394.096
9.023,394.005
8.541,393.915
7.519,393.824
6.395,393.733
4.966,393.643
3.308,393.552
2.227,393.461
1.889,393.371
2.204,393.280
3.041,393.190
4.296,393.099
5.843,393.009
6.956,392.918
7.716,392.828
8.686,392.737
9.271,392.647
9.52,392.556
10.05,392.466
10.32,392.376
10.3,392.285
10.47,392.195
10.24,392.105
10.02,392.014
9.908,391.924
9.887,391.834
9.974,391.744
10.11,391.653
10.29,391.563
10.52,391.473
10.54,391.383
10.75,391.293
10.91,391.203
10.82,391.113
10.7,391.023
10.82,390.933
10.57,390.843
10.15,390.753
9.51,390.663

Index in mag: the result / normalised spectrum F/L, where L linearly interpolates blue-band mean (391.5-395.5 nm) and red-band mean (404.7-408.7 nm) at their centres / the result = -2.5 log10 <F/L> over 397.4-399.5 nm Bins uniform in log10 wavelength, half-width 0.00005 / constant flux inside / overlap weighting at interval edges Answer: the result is -0.15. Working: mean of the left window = 8.44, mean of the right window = 11.3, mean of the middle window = 10.9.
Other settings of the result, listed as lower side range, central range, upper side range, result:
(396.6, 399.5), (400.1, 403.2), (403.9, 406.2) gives -0.106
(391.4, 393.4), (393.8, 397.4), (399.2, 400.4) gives 0.137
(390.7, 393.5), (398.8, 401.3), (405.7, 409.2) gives -0.134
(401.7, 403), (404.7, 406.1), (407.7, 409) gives -0.015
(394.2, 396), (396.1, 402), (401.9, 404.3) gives 0.081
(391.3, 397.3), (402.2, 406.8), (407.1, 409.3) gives -0.084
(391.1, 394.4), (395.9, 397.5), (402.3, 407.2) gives 0.352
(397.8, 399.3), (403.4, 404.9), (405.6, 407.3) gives -0.005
